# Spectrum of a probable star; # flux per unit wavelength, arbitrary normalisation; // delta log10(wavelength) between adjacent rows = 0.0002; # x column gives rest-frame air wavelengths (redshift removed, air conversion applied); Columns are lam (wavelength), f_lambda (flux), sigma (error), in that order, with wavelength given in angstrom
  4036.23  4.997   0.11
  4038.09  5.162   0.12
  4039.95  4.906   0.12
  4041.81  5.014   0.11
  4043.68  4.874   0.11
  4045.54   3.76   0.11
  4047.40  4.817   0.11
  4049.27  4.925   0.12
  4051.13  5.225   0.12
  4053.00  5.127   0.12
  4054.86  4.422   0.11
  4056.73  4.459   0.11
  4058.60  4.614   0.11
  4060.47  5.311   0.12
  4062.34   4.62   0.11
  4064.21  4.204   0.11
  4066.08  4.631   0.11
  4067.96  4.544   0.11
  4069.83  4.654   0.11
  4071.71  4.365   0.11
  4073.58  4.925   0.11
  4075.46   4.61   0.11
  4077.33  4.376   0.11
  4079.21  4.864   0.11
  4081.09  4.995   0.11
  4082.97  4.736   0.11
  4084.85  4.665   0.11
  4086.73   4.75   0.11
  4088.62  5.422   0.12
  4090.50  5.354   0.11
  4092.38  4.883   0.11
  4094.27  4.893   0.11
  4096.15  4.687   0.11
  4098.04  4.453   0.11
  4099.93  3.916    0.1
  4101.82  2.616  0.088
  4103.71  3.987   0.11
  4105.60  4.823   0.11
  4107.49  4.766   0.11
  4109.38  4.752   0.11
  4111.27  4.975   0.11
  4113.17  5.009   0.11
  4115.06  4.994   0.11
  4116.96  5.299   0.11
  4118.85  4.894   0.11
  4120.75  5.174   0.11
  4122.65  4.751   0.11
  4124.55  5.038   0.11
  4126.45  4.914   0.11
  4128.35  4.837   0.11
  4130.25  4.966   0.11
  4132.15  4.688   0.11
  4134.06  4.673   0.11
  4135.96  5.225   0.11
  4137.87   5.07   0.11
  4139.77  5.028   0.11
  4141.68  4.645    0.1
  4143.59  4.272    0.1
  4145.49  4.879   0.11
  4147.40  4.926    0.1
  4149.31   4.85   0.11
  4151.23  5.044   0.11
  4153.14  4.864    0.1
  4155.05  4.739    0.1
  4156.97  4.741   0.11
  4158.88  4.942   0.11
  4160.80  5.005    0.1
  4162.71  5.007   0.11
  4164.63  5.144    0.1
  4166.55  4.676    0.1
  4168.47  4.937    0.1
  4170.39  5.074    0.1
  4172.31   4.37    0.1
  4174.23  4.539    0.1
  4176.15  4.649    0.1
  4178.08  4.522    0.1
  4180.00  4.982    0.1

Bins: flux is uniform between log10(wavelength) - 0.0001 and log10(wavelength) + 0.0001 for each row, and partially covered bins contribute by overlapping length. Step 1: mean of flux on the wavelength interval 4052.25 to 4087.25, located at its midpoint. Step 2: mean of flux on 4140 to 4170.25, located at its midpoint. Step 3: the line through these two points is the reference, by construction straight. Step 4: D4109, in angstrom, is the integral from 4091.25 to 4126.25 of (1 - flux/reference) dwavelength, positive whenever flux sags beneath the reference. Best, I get 0.6 angstrom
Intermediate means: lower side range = 4.68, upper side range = 4.85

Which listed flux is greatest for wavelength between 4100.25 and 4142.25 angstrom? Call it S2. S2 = 5.299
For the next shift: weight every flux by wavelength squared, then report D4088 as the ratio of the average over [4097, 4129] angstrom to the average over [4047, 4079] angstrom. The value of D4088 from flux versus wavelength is 1.02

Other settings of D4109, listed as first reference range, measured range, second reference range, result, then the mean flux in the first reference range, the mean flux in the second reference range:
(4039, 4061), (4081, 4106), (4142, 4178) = 1.17 angstrom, 4.78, 4.8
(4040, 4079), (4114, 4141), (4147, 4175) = -0.93 angstrom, 4.68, 4.86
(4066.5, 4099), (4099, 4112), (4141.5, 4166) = 1.48 angstrom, 4.77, 4.85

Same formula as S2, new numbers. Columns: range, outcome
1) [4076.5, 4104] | 5.422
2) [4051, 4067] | 5.311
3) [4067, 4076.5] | 4.925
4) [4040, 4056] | 5.225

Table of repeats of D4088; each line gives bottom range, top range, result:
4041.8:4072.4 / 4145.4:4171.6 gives 1.10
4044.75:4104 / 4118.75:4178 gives 1.09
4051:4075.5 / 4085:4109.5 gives 0.99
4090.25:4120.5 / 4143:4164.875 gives 1.07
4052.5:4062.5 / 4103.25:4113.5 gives 1.02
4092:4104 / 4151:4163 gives 1.20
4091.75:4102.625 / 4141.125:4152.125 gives 1.15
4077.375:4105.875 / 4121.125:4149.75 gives 1.08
